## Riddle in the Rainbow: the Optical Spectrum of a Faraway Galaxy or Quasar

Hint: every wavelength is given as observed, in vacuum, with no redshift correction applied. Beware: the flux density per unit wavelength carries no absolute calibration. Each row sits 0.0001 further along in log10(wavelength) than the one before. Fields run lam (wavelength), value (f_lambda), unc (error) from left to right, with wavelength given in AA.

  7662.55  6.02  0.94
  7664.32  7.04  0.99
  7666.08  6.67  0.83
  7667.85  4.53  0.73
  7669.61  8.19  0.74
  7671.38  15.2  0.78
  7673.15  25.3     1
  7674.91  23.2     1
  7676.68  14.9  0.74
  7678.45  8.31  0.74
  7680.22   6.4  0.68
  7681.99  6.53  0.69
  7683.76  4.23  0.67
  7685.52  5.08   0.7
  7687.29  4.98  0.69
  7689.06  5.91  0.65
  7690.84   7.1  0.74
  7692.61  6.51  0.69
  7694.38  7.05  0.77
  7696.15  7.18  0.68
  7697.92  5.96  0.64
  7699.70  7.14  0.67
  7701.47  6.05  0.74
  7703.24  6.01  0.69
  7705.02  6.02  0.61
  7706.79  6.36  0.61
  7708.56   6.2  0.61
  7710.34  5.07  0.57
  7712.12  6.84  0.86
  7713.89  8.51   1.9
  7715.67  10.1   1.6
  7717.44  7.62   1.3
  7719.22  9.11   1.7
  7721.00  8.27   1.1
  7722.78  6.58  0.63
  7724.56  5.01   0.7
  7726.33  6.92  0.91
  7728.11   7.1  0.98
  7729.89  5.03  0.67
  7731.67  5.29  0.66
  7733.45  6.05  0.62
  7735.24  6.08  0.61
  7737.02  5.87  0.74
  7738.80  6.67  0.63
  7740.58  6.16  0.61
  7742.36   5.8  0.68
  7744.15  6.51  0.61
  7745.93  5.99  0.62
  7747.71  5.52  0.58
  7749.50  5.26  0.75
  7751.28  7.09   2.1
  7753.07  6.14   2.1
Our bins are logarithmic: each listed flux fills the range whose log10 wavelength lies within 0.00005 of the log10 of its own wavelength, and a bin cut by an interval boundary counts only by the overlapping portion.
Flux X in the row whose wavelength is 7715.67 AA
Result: 10.1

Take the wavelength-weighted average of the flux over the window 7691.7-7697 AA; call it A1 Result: 6.92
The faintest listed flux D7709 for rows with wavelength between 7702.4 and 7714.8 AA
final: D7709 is 5.07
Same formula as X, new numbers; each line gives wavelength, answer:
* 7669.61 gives 8.19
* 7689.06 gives 5.91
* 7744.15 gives 6.51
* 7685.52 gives 5.08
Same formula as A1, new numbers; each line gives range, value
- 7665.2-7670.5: 6.47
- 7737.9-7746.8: 6.23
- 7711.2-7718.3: 8.26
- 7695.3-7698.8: 6.57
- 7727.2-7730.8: 6.06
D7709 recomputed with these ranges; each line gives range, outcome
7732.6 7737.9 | 5.87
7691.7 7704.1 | 5.96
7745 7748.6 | 5.52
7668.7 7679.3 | 8.19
